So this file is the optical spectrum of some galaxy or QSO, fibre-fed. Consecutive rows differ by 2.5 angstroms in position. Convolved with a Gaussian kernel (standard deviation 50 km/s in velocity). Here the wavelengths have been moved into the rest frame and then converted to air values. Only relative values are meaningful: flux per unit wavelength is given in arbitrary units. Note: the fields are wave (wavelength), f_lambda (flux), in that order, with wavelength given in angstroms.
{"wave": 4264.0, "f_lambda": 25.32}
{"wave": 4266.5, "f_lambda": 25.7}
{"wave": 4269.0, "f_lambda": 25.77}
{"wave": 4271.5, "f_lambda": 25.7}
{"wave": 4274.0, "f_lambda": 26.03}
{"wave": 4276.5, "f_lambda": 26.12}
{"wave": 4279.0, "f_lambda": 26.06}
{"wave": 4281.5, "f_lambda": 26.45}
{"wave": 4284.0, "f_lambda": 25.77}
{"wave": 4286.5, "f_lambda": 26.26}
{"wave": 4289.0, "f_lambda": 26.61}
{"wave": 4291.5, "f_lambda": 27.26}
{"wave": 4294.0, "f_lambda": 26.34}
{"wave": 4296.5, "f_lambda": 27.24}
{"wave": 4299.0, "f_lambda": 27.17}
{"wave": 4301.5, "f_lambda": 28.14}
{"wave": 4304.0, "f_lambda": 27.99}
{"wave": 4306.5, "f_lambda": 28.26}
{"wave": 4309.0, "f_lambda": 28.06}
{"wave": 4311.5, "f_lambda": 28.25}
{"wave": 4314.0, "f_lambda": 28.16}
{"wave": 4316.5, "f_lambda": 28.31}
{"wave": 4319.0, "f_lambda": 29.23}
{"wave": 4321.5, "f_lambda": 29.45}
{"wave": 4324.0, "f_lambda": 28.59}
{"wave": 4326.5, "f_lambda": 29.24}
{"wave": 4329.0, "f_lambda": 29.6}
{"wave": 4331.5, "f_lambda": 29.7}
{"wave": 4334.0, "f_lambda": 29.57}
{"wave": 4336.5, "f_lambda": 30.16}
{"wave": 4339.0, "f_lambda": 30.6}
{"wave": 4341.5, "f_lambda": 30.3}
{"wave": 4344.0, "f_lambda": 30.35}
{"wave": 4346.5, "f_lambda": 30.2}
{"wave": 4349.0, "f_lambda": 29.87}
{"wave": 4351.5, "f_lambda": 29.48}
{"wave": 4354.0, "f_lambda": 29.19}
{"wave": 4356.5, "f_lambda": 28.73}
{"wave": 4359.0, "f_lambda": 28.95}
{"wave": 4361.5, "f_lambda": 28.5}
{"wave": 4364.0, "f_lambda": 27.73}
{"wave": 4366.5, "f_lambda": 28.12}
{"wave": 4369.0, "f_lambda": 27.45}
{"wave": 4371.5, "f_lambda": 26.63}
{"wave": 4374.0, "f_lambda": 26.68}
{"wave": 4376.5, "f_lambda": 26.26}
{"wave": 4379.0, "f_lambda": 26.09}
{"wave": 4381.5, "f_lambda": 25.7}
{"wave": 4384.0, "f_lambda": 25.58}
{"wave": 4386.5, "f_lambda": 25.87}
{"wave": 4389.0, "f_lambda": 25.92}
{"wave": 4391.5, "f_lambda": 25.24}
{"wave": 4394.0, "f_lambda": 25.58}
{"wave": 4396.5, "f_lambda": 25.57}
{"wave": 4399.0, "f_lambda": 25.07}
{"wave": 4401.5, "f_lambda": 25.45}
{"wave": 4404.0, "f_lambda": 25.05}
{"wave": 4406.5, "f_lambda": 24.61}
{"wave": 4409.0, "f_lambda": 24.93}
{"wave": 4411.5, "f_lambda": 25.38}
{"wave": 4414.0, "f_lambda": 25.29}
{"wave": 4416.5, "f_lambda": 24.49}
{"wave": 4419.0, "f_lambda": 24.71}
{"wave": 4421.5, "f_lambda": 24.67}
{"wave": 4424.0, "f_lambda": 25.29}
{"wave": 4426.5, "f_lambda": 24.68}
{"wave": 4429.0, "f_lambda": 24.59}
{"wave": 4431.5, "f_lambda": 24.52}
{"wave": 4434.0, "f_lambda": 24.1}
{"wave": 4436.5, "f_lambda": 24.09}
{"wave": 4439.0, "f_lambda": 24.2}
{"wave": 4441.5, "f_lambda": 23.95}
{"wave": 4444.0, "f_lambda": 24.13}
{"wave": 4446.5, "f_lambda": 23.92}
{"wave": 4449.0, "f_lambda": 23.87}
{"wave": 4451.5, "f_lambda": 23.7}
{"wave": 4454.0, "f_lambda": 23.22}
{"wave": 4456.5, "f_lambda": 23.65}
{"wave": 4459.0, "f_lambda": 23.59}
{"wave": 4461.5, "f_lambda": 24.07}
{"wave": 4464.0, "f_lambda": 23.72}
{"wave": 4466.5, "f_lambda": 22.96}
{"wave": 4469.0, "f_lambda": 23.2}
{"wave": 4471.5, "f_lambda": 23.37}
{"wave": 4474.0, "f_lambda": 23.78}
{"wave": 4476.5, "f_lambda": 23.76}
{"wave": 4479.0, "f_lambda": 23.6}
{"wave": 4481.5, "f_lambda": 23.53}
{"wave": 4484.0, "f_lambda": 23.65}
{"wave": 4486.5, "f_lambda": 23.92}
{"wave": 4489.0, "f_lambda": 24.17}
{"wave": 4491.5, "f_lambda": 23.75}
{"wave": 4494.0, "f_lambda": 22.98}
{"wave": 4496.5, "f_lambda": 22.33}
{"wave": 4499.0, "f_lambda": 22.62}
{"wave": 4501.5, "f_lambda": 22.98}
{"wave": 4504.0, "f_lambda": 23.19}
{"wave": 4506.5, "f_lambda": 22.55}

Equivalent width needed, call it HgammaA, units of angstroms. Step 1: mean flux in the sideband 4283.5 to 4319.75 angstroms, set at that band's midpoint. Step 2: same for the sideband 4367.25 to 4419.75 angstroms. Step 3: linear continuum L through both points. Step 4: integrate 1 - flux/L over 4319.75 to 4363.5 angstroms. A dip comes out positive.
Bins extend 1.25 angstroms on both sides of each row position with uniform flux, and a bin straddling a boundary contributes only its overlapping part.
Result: -4.6 angstroms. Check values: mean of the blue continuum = 27.5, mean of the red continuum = 25.6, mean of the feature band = 29.5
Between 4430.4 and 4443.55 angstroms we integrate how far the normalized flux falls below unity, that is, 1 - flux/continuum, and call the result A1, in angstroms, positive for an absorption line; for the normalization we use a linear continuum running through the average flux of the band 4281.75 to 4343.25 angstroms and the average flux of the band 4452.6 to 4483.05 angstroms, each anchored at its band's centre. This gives 0.17 angstroms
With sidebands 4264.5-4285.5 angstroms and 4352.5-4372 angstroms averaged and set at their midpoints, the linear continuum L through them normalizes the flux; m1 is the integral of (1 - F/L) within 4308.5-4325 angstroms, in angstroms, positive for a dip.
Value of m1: -1.0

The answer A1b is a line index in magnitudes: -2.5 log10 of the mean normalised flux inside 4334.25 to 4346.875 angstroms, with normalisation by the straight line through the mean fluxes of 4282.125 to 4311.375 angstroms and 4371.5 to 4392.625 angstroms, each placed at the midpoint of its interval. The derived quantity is -0.14 mag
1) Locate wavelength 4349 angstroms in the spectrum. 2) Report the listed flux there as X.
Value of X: 29.87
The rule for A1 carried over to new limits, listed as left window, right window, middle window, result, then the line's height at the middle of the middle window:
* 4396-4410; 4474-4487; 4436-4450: 0.20 angstroms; 24.4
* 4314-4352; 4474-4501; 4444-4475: 1.19 angstroms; 24.6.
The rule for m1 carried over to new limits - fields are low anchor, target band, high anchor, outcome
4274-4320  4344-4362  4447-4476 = -2.33 angstroms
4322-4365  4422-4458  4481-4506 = 1.90 angstroms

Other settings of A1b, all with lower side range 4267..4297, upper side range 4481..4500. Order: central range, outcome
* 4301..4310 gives -0.09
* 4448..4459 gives 0.01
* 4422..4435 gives -0.02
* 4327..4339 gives -0.17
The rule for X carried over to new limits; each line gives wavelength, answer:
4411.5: 25.38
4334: 29.57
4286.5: 26.26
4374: 26.68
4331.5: 29.7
